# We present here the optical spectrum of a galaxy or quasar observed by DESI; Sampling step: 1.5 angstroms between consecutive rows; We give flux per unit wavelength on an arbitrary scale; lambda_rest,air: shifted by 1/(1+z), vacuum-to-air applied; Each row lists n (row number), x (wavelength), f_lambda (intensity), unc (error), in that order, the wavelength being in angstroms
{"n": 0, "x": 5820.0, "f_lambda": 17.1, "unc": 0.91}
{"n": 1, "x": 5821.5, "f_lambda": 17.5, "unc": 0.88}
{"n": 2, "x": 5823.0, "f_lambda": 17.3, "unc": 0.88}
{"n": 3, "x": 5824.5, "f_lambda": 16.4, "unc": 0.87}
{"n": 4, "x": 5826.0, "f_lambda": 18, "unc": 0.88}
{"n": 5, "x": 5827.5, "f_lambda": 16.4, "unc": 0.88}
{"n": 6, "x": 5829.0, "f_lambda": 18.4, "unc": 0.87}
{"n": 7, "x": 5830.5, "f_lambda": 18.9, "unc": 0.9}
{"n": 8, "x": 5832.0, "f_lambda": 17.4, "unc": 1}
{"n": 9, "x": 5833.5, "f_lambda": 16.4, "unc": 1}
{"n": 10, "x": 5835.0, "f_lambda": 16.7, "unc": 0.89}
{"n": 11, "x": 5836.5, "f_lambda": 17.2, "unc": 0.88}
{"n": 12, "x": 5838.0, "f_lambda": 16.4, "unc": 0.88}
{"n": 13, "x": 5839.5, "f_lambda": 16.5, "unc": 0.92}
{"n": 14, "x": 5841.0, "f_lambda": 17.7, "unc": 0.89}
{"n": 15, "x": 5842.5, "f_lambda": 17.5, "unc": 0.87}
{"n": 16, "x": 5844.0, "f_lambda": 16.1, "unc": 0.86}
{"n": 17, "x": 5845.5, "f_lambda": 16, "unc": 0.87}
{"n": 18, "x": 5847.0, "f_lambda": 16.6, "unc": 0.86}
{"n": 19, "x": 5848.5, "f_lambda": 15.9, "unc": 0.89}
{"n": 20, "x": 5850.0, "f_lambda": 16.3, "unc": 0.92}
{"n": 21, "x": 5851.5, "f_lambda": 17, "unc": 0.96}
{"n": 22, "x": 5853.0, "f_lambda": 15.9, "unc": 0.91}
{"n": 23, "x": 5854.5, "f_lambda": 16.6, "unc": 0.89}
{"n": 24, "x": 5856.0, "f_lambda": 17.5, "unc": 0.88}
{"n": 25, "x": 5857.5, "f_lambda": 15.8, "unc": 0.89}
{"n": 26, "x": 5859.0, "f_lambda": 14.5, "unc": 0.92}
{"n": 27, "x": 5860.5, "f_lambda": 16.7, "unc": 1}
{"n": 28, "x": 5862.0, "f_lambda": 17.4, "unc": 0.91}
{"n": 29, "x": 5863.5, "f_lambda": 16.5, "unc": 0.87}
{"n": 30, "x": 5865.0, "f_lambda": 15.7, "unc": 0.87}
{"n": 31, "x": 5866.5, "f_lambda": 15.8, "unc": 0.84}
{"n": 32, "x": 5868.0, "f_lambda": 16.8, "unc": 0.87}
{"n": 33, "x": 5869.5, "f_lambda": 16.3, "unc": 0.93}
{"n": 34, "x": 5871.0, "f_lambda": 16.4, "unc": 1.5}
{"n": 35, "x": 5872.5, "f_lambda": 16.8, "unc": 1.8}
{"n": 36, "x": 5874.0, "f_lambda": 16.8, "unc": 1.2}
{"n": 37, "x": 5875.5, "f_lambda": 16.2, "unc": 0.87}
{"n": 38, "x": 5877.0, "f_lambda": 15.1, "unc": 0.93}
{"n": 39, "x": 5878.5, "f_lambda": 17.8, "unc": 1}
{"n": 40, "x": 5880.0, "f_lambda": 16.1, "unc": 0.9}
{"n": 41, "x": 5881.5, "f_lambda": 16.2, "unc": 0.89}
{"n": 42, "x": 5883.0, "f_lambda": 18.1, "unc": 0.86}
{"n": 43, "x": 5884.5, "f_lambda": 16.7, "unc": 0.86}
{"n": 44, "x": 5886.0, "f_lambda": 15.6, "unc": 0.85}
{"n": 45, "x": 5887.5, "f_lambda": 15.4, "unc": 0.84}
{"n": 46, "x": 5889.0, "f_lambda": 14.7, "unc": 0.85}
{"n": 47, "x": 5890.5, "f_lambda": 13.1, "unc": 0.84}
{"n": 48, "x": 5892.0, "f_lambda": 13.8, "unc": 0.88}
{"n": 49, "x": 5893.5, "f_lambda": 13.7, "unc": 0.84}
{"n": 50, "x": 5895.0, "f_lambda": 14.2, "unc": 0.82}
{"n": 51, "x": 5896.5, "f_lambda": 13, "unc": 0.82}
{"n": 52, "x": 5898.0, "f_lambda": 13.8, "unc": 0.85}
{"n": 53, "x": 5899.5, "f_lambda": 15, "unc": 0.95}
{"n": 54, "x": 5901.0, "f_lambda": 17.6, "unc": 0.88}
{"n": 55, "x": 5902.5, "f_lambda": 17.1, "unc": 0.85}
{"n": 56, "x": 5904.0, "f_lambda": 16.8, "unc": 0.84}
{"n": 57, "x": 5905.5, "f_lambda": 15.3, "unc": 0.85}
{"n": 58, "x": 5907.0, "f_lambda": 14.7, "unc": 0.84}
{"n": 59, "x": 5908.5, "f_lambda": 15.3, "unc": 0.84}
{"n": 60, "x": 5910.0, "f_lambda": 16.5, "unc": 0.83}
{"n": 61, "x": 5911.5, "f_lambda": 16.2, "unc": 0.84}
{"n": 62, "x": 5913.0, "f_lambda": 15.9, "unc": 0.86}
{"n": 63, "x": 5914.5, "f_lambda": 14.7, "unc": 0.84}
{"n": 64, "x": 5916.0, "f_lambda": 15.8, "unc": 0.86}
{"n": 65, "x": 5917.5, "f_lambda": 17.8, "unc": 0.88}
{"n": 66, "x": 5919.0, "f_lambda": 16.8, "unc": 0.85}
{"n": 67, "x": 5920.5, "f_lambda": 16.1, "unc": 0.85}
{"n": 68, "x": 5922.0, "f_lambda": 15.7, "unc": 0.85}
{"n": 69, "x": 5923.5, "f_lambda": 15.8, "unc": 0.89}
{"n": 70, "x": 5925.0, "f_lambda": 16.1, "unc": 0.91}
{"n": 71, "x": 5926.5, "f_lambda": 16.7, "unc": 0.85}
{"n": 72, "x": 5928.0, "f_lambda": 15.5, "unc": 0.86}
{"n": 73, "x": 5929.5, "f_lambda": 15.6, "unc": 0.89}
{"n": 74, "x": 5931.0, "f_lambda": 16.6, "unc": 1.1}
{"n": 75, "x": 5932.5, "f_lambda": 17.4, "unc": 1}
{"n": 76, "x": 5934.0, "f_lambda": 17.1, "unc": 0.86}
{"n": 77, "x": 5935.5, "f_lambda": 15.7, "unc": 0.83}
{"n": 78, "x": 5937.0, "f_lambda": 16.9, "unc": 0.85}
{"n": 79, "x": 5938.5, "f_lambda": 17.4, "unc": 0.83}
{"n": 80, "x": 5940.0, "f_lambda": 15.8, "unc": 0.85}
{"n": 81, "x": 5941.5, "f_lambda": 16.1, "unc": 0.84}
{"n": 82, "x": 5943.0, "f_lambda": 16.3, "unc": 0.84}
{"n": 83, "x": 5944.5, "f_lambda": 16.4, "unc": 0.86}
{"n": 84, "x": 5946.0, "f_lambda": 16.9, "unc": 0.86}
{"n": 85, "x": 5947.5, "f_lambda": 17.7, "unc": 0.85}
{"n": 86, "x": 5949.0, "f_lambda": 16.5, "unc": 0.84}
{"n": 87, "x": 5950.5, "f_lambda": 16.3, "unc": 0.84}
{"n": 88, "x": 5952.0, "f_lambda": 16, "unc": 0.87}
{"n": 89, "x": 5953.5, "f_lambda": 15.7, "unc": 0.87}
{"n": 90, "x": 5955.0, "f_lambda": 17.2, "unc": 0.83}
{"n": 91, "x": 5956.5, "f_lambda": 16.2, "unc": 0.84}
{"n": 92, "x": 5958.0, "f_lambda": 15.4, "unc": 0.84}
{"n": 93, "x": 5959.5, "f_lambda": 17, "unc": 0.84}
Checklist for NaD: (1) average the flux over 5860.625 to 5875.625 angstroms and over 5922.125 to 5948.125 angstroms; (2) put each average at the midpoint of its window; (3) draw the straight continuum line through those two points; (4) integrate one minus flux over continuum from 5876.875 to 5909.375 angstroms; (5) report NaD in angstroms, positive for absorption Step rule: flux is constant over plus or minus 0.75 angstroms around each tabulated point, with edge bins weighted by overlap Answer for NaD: 2.1 angstroms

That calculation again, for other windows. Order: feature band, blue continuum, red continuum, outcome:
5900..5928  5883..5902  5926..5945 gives -0.9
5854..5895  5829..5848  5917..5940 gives 2.0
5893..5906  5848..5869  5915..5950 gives 1.0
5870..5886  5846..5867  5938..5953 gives -0.2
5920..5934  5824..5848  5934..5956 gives 0.3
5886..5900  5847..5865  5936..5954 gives 1.9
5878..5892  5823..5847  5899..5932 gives 0.5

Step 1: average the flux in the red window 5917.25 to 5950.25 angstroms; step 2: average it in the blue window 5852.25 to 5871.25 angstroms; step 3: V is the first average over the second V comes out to 1.01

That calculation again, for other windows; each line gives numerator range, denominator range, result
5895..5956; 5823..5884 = 0.97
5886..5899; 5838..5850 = 0.85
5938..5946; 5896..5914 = 1.05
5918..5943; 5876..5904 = 1.06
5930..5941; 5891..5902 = 1.15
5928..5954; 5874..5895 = 1.06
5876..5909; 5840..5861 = 0.94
